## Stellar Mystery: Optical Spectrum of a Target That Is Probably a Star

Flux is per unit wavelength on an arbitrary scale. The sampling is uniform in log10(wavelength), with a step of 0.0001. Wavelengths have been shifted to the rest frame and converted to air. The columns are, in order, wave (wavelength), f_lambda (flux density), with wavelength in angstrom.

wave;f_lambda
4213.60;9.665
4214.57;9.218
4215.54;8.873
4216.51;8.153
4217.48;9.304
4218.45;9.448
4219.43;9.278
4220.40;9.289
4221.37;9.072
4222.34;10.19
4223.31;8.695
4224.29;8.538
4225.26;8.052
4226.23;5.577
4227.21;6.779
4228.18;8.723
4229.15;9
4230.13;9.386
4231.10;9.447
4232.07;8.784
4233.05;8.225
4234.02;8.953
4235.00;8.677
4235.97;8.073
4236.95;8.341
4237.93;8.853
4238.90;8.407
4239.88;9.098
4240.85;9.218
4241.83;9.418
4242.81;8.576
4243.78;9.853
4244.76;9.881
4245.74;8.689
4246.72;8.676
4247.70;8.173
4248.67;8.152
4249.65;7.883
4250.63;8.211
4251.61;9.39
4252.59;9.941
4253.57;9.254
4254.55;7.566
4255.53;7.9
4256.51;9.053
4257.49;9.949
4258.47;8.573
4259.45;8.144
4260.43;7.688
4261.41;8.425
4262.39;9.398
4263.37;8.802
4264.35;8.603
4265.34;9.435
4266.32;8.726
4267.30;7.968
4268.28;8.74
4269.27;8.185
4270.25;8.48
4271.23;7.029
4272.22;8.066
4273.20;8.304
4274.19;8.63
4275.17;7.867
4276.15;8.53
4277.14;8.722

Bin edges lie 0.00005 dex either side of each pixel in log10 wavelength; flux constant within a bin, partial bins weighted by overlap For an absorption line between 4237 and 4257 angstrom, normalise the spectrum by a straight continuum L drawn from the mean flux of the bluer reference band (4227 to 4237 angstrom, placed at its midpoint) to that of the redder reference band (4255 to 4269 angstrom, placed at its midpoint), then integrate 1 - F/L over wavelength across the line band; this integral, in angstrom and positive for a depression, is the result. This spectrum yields -0.3 angstrom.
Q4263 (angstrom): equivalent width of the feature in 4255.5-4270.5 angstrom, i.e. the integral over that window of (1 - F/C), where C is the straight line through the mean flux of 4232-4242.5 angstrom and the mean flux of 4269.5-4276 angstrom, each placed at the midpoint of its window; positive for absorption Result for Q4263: -0.7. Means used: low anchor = 8.72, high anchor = 8.1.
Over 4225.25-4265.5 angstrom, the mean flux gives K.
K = 8.65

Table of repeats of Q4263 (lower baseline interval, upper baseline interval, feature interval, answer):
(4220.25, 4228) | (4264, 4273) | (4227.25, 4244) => -1.09 angstrom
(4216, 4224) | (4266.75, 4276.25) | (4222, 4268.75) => -0.01 angstrom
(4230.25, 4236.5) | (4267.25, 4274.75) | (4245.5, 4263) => -0.39 angstrom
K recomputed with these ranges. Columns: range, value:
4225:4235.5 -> 8.34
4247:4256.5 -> 8.53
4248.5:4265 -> 8.66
